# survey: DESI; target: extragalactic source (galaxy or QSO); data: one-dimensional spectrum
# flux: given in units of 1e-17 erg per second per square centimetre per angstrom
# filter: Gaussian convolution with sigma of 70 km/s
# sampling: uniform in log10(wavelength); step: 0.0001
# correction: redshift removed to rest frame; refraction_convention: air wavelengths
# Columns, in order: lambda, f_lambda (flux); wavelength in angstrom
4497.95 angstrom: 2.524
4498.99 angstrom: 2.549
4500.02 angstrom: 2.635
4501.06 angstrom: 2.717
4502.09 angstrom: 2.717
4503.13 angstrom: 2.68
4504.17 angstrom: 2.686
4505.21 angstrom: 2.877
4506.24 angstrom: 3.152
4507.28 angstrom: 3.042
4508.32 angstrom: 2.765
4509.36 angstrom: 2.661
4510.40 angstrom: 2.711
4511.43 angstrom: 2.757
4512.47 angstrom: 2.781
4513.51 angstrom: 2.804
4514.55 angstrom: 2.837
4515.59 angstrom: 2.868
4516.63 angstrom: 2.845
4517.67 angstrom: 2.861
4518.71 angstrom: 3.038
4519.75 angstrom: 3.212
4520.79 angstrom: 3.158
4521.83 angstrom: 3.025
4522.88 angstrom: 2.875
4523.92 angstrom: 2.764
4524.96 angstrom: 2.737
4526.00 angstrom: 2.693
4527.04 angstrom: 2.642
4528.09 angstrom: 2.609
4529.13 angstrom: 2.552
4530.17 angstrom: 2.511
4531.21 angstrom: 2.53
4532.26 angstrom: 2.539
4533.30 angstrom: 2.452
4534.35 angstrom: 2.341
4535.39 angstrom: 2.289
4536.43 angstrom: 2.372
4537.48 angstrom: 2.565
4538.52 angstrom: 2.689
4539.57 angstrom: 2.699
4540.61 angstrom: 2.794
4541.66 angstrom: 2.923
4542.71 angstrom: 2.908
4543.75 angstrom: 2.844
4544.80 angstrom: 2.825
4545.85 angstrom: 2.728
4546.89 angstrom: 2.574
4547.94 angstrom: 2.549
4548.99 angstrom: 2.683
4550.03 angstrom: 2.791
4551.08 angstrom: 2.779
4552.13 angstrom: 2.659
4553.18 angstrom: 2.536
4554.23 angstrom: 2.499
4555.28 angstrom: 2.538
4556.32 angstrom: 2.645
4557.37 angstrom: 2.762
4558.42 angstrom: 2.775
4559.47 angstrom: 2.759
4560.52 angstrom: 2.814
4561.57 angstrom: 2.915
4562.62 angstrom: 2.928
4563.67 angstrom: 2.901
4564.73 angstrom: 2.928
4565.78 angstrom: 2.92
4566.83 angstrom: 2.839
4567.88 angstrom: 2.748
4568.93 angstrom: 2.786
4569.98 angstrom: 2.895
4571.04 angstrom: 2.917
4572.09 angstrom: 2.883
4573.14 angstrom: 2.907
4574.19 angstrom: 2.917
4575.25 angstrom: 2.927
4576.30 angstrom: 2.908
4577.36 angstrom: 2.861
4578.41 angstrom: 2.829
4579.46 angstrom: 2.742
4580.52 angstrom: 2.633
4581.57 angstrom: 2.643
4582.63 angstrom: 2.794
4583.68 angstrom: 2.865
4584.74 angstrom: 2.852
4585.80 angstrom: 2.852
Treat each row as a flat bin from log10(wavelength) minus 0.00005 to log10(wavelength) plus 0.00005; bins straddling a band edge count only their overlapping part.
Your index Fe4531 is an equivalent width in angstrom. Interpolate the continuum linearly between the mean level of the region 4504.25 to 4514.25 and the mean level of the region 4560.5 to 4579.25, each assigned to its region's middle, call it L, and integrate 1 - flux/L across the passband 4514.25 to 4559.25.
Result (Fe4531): 2.3 angstrom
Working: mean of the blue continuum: 2.83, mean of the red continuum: 2.88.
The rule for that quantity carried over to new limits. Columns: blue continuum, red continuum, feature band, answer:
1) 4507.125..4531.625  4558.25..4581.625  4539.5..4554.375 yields 0.53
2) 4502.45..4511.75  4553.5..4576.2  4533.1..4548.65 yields 0.97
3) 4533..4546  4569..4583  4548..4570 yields -0.09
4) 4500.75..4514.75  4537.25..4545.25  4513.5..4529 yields -0.35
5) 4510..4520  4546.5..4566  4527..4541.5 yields 1.32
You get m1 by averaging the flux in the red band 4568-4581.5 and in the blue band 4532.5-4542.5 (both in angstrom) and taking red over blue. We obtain 1.10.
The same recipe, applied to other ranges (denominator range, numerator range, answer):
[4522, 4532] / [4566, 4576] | 1.08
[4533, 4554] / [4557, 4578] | 1.08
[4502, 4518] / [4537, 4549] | 0.97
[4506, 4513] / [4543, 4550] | 0.96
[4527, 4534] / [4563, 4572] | 1.13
